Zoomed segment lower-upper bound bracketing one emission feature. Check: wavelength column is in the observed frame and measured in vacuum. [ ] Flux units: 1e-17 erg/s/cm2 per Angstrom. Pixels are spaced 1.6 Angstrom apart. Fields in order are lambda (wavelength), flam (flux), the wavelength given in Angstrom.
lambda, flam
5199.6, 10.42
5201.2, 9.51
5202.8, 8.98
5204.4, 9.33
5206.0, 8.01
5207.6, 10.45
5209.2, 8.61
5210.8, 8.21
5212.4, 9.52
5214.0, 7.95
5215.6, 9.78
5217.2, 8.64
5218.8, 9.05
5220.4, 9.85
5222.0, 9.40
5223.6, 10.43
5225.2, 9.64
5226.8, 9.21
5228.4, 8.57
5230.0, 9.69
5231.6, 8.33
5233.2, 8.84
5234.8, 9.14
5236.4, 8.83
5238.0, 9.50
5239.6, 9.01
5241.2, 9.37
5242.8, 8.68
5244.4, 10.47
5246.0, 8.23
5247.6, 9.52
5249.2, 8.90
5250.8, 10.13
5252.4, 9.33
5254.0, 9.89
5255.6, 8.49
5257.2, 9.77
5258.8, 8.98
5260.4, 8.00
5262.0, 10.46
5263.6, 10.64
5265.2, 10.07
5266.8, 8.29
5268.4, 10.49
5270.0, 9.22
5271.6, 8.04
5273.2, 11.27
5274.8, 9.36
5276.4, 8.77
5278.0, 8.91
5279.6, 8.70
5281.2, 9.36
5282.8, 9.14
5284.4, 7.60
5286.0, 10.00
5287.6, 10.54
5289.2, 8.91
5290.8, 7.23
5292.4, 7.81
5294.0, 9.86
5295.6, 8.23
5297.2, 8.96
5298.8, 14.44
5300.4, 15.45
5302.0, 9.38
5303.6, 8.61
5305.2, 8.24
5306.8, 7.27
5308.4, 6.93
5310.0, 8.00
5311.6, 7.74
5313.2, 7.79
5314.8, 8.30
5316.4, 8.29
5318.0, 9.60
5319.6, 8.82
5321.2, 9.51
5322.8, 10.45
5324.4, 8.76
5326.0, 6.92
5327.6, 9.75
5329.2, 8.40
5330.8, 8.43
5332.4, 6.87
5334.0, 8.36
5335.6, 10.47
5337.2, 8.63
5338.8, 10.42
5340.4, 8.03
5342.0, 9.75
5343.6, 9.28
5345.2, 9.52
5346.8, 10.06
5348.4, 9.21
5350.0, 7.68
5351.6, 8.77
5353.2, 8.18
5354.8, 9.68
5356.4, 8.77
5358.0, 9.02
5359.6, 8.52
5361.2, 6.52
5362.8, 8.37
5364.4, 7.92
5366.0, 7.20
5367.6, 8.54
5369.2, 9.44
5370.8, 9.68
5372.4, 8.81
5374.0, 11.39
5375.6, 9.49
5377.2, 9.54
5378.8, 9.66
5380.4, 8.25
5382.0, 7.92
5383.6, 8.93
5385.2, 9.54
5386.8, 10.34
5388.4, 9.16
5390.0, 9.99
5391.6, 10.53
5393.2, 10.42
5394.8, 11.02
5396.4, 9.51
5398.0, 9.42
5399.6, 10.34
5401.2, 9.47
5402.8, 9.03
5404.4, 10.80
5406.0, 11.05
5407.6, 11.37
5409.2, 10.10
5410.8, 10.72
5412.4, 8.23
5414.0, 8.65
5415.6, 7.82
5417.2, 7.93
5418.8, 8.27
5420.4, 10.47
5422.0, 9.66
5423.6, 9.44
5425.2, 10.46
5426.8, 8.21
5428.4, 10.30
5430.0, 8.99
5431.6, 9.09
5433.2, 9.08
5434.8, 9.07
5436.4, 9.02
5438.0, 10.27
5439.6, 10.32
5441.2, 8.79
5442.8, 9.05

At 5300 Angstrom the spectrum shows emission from H-beta 4861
